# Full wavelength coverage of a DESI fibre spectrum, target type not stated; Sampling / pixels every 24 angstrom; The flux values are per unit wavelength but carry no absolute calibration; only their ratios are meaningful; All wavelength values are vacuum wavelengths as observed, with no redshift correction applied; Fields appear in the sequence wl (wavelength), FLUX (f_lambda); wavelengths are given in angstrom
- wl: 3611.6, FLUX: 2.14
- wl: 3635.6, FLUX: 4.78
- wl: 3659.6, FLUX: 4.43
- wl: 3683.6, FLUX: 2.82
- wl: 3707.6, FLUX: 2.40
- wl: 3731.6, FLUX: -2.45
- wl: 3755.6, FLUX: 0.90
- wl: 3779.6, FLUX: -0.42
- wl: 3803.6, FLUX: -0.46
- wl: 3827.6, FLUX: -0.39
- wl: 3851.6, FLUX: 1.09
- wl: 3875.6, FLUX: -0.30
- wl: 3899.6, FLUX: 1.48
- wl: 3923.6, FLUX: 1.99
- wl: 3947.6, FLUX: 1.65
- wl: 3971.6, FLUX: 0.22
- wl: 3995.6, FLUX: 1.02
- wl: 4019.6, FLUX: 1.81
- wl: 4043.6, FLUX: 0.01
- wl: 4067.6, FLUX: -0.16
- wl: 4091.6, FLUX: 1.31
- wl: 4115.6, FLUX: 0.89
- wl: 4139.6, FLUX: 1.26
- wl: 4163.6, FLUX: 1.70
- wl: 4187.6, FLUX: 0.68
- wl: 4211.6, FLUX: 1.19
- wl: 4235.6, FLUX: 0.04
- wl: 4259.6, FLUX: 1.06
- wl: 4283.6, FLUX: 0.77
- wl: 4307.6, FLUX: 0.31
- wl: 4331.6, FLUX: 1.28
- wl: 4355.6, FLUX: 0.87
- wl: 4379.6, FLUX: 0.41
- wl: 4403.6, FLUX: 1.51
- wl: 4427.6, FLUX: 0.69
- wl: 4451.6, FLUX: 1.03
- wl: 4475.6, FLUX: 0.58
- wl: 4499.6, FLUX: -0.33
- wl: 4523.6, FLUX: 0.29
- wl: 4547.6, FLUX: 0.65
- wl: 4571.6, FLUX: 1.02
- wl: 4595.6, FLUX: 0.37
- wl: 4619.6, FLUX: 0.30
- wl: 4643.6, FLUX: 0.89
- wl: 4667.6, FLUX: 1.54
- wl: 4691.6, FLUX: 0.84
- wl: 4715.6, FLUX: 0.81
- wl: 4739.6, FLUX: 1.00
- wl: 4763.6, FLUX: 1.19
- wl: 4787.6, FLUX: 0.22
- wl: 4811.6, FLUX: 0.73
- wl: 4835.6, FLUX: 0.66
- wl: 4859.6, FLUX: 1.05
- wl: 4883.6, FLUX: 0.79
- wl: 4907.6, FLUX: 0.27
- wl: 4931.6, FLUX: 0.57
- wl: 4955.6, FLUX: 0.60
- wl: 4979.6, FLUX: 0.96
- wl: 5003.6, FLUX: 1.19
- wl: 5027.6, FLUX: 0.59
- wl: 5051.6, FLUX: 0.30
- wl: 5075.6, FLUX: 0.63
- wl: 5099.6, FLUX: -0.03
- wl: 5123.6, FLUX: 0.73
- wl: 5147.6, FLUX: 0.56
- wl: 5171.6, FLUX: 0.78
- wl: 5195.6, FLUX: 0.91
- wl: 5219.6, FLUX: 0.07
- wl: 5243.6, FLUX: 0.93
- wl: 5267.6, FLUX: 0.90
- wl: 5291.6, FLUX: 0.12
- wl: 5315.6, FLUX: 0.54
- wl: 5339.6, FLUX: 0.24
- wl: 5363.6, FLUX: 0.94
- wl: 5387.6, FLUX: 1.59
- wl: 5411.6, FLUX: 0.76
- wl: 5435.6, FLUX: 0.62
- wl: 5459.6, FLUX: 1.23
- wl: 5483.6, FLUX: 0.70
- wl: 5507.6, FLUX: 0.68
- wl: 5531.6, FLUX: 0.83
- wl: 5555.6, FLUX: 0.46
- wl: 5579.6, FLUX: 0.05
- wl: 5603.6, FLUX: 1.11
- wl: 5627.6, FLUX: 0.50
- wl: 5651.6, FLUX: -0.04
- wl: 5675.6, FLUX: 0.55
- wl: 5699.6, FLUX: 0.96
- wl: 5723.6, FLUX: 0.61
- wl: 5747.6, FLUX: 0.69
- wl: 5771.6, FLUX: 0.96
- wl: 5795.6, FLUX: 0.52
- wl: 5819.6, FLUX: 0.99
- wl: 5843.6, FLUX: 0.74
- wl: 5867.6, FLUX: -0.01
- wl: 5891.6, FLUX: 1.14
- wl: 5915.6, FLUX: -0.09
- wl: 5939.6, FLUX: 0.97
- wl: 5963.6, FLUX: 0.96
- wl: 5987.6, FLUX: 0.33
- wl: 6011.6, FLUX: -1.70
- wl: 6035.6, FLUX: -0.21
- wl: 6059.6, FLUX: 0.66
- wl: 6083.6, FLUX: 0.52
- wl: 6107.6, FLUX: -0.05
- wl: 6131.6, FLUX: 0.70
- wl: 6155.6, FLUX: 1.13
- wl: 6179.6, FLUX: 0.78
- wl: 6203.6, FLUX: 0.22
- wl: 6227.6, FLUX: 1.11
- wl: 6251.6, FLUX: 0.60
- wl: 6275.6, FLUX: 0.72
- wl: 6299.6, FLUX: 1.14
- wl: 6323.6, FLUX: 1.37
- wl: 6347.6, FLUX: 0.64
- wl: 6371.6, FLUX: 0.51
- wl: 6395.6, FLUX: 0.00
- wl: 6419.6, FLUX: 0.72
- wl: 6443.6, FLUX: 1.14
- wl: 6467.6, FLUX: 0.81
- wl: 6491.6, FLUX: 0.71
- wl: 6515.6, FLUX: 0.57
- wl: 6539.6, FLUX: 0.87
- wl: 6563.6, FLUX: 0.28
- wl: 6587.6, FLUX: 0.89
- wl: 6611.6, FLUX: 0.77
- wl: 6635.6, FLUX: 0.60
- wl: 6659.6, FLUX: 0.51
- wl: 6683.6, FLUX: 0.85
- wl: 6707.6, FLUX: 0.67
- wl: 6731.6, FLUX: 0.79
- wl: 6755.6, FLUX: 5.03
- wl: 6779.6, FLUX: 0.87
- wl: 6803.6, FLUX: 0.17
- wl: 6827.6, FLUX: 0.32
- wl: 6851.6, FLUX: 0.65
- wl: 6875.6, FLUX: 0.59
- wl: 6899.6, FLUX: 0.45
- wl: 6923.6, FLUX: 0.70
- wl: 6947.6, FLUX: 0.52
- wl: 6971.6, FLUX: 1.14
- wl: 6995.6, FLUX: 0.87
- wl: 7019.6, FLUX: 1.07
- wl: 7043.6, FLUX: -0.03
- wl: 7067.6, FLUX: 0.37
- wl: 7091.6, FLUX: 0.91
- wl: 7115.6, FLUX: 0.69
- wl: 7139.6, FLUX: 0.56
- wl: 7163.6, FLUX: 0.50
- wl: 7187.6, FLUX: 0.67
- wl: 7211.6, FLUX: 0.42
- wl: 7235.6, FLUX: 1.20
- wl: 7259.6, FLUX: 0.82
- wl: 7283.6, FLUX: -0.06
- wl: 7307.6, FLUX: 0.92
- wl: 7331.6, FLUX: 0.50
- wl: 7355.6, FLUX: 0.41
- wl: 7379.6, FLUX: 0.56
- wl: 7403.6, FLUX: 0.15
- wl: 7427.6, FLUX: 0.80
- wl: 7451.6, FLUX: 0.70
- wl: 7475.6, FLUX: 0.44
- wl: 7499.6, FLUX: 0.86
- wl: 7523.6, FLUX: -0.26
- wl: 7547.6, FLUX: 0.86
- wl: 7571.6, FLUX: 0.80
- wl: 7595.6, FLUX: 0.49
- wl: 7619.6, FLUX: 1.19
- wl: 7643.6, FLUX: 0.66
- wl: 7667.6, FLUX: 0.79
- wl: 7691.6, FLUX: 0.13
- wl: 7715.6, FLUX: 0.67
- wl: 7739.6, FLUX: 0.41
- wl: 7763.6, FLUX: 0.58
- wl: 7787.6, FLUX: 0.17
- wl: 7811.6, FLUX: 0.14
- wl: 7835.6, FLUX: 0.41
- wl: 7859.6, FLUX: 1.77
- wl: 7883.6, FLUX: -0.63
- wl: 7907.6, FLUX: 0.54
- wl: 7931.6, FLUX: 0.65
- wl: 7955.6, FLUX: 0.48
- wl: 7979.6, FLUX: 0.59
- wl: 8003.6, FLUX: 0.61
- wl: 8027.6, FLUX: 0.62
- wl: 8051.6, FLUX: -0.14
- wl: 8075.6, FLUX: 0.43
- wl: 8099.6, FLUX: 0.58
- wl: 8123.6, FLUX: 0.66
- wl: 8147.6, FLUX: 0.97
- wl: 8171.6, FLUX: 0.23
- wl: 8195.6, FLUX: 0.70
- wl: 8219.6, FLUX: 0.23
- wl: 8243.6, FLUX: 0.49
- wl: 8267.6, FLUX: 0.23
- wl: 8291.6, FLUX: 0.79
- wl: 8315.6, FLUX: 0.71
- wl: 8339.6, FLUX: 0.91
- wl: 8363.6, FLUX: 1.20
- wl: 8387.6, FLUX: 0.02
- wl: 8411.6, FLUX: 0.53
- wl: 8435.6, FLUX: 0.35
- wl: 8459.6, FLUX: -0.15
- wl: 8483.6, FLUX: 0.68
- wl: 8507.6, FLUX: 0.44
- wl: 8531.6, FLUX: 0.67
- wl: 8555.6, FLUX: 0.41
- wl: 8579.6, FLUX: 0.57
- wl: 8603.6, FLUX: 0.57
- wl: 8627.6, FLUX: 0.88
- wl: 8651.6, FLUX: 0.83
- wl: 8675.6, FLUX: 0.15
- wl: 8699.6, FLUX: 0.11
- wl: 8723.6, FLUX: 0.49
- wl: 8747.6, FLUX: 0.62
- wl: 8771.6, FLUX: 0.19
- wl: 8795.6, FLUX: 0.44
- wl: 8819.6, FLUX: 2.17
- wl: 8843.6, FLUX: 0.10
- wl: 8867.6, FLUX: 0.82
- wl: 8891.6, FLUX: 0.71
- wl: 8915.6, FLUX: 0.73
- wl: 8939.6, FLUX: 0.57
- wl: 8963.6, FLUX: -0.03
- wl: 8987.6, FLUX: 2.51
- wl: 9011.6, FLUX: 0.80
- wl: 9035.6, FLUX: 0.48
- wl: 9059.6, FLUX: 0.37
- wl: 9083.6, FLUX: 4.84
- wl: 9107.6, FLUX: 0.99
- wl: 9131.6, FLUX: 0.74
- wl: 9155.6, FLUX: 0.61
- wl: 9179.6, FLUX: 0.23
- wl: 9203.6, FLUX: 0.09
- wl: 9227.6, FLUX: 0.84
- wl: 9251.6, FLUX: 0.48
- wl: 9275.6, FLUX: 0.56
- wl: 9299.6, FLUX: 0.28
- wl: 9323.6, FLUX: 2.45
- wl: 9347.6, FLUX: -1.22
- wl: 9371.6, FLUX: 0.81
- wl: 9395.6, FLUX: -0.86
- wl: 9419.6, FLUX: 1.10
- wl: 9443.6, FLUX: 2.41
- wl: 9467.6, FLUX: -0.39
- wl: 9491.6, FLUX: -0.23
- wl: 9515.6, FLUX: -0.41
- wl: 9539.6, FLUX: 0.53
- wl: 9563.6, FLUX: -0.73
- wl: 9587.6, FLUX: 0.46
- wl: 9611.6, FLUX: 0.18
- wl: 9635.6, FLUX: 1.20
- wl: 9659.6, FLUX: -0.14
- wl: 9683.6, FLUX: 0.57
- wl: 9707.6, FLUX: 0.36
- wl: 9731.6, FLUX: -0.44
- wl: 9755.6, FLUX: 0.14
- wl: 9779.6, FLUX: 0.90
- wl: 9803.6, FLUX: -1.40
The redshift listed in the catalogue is 0.812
